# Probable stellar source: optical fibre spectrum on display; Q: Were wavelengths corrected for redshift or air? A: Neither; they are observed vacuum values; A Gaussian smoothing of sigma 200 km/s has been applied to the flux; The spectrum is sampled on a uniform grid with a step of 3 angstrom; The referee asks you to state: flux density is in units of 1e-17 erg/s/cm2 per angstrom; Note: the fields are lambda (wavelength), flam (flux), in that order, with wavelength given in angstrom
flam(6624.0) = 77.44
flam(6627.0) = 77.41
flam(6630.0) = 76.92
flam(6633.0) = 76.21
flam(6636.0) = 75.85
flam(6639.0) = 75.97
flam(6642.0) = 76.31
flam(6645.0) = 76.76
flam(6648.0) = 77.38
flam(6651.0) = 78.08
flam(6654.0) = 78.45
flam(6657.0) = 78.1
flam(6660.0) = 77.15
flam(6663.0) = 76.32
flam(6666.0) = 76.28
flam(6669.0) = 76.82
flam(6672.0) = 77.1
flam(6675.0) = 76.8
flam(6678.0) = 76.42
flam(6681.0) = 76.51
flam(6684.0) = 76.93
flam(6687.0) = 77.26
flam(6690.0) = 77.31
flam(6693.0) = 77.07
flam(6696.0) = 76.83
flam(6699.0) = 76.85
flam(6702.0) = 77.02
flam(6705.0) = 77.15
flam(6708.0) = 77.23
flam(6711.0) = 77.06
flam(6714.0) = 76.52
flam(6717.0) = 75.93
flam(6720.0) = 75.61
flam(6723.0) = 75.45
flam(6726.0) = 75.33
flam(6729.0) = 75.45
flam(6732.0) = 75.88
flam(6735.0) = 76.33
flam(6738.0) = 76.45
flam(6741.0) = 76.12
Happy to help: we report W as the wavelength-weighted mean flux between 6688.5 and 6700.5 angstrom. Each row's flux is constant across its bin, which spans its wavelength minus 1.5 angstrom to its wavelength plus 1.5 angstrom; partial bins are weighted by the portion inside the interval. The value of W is 77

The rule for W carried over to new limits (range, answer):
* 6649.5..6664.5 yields 77.6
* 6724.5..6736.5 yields 75.7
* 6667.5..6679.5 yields 76.8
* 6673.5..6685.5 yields 76.7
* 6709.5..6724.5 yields 76.1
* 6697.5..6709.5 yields 77.1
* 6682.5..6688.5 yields 77.1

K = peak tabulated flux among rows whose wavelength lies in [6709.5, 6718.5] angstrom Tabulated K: 77.06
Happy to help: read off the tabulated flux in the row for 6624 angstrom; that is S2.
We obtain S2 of 77.44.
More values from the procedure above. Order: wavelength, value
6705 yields 77.15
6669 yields 76.82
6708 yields 77.23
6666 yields 76.28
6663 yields 76.32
